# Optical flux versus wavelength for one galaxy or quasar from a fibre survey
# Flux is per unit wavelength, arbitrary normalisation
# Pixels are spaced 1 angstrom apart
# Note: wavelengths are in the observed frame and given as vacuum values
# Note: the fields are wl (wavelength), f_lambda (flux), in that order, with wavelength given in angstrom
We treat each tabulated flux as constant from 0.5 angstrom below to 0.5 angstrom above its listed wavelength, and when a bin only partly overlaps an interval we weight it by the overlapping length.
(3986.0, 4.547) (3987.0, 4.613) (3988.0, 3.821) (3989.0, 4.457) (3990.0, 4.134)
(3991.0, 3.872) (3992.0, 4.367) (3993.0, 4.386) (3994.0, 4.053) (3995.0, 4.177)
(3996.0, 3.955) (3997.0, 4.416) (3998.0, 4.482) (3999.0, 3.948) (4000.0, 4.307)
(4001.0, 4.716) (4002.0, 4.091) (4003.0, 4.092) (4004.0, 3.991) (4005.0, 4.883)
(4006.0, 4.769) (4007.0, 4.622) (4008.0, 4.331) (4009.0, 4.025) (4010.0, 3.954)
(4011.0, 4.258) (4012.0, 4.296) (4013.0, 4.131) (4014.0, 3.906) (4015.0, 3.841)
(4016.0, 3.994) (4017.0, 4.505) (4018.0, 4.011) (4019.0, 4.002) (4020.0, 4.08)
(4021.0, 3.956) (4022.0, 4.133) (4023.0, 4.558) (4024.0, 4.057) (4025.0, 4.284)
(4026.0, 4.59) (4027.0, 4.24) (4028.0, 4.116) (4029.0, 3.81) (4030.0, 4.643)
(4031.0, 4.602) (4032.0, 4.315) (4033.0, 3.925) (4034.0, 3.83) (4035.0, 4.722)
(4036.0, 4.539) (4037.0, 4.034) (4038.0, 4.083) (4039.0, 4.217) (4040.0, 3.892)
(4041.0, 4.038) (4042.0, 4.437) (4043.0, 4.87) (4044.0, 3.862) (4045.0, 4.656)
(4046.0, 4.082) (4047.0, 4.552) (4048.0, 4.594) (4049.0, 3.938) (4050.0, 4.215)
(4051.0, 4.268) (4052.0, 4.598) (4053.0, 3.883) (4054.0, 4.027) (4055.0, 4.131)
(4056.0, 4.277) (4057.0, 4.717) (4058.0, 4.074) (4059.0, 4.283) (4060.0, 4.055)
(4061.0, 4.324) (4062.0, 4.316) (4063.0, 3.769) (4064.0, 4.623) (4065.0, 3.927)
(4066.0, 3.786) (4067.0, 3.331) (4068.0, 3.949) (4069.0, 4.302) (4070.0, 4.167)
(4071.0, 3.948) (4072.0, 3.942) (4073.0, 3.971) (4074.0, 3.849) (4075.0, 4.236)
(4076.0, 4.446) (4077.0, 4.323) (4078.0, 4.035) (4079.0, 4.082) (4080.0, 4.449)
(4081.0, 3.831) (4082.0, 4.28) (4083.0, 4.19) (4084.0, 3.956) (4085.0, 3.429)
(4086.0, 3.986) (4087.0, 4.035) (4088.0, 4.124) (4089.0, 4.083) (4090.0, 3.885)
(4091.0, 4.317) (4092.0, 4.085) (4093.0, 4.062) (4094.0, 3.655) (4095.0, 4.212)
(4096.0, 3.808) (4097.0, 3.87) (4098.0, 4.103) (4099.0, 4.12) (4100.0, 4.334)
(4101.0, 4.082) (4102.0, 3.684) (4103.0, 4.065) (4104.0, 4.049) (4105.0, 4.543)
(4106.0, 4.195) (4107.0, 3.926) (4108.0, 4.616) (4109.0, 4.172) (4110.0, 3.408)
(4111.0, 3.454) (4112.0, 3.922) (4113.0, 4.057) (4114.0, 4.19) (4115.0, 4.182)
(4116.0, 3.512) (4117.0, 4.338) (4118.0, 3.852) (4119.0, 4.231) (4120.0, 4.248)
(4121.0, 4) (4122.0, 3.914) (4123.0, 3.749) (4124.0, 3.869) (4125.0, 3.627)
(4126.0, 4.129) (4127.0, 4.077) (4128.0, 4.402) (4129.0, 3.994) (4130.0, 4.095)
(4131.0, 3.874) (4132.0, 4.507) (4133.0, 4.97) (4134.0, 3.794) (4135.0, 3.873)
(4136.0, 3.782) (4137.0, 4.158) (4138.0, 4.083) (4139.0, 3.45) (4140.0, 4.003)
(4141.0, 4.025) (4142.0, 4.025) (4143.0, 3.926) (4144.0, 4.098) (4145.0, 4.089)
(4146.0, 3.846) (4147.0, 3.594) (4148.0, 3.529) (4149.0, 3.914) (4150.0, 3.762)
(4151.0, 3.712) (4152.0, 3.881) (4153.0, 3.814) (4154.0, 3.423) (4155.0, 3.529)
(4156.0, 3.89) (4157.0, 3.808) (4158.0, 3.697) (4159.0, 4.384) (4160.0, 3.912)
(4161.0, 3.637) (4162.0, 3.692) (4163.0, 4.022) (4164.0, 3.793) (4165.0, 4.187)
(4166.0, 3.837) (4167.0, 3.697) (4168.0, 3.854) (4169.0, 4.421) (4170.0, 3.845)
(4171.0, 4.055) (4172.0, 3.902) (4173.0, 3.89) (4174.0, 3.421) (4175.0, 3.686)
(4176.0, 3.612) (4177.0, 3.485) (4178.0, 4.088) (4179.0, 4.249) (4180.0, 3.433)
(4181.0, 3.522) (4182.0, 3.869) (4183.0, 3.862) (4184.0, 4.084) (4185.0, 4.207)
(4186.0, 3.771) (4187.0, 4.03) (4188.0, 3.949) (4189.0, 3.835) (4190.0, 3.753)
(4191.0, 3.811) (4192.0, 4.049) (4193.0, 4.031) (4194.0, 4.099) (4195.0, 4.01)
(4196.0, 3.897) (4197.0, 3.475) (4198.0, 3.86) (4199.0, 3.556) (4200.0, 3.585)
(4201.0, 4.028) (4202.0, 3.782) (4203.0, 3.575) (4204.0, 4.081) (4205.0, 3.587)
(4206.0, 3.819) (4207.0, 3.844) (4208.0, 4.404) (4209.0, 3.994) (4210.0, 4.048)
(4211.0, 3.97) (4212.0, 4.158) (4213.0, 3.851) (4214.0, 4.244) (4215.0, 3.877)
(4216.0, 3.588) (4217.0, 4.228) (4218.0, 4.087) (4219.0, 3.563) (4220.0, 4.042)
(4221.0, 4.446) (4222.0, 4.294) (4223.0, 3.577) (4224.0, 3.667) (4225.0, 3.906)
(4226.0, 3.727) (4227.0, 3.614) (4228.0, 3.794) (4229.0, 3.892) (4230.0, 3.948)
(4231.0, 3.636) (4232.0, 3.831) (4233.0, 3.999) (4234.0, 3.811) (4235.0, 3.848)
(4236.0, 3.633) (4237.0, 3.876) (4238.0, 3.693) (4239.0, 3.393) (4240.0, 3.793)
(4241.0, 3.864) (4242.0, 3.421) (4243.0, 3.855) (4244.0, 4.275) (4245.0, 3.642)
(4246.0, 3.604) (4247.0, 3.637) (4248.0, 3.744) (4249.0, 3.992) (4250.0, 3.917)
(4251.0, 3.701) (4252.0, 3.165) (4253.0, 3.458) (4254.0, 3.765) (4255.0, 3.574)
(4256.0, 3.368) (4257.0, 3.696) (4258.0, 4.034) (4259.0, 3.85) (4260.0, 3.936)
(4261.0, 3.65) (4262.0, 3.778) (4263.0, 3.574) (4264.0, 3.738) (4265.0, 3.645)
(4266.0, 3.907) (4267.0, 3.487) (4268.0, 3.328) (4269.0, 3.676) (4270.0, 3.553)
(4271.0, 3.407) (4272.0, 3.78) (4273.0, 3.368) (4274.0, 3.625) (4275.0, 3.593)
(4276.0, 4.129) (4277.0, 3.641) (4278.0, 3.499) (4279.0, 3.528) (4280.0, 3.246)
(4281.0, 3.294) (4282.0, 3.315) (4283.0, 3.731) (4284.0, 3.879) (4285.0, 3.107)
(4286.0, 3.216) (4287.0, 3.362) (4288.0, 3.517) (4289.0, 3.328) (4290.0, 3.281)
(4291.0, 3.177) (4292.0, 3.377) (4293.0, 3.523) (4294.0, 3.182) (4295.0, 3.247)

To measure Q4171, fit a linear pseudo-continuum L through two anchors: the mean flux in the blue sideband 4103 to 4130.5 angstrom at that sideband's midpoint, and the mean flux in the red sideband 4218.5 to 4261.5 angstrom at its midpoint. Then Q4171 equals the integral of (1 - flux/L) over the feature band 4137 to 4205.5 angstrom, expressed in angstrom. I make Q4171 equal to 1.2 angstrom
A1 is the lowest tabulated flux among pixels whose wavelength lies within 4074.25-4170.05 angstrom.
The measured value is 3.408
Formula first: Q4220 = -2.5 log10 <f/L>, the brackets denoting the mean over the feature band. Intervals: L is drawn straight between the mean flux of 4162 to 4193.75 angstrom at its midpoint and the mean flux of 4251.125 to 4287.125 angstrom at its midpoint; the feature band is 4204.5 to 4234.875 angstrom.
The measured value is -0.05 mag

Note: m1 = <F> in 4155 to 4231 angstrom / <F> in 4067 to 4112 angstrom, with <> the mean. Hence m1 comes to 1.0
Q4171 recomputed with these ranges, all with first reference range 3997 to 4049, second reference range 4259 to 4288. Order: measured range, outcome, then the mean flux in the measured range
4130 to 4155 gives 0.07 angstrom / 3.92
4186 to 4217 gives -1.05 angstrom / 3.9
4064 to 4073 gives 0.36 angstrom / 3.96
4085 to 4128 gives 0.10 angstrom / 4.02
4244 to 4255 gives -0.14 angstrom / 3.69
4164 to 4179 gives -0.06 angstrom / 3.87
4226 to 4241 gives -0.36 angstrom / 3.77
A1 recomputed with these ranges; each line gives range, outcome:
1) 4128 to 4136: 3.782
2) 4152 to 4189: 3.421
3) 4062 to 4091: 3.331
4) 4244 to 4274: 3.165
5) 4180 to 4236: 3.433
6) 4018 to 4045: 3.81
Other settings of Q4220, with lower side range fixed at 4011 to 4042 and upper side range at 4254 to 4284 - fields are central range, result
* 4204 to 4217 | -0.06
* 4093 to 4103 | 0.01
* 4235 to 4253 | -0.01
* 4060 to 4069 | 0.02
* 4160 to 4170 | -0.01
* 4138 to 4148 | 0.01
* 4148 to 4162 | 0.03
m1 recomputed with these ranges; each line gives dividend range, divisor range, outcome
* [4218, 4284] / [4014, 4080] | 0.89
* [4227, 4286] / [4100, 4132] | 0.91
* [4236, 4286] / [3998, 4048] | 0.86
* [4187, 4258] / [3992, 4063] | 0.90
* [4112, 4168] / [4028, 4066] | 0.93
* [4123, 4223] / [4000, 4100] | 0.94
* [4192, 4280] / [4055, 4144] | 0.93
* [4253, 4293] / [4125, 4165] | 0.91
